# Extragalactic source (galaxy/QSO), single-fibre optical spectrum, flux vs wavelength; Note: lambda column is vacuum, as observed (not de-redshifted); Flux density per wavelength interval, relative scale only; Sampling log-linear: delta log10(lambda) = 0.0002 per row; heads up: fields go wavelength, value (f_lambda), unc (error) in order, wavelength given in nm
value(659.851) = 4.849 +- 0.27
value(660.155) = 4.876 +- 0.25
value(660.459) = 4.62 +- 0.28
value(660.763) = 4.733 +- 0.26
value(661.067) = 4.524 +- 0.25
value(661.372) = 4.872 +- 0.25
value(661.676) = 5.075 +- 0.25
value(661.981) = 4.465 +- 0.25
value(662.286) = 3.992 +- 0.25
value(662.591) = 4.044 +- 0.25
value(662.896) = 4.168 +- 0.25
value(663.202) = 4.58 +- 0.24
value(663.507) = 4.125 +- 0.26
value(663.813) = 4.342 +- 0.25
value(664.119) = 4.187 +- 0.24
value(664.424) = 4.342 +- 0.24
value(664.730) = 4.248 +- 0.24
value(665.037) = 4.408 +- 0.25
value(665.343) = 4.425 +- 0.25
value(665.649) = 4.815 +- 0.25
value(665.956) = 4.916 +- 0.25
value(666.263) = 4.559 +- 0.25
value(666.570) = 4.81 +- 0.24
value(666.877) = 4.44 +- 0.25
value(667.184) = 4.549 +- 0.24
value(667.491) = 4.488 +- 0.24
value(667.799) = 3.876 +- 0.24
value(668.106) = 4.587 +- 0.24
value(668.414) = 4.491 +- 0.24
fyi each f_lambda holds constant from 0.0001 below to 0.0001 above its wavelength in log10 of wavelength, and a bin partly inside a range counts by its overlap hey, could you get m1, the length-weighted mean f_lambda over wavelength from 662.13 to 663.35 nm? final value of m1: 4.19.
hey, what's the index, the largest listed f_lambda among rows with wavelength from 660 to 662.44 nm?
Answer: 5.075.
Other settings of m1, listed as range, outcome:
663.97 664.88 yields 4.26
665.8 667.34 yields 4.65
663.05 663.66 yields 4.35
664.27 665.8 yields 4.45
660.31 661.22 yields 4.63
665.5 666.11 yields 4.86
